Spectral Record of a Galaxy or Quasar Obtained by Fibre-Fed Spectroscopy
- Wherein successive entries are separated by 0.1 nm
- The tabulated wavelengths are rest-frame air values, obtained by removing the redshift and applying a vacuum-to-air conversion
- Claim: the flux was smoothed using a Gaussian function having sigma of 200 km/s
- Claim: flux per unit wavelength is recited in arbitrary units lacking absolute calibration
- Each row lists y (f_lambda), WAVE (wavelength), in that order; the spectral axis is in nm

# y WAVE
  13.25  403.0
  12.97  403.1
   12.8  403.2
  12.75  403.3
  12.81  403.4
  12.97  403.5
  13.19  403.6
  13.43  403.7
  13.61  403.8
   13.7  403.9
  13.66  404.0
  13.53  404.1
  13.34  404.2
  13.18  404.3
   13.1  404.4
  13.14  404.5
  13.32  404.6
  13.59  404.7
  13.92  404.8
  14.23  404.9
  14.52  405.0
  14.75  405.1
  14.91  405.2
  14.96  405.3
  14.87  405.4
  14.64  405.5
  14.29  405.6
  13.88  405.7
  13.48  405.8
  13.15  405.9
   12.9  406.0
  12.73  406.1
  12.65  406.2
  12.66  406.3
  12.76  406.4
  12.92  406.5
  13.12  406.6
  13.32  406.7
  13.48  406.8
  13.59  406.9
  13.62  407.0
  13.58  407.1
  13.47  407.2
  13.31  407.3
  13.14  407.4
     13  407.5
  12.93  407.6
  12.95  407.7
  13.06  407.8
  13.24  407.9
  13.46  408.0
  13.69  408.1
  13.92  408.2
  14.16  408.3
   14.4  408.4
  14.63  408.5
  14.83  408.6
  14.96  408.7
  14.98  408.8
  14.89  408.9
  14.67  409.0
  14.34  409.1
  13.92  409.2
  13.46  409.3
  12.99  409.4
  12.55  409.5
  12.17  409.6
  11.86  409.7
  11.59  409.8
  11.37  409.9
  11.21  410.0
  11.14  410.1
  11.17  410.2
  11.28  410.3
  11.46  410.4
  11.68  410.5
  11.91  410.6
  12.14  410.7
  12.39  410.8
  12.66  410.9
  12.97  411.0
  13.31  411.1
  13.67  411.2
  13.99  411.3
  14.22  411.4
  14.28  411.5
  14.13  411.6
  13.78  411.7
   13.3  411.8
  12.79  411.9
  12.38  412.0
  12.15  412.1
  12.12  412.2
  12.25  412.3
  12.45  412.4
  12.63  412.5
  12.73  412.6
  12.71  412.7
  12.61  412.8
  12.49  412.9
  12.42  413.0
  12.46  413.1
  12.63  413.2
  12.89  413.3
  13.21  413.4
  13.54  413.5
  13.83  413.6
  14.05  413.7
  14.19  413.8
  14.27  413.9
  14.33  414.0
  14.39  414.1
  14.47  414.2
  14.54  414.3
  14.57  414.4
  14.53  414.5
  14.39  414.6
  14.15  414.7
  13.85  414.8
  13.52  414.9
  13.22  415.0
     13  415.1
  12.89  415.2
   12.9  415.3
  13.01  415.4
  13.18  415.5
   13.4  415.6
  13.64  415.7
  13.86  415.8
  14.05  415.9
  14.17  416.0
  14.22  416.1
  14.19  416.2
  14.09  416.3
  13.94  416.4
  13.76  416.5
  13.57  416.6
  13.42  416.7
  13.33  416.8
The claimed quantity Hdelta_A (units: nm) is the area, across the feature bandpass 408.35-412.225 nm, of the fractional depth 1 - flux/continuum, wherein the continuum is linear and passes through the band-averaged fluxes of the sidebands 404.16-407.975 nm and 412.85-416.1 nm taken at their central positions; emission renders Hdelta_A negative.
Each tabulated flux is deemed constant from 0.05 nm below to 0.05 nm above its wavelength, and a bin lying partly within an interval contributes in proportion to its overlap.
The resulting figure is 0.16 nm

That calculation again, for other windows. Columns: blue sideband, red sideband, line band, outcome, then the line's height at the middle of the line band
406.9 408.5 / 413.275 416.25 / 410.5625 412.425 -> 0.09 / 13.7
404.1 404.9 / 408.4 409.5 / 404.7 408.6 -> 0.05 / 13.8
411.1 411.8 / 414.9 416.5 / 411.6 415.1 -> 0.10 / 13.8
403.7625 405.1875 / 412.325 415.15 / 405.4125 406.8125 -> 0.04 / 13.7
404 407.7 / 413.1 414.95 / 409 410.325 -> 0.13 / 13.7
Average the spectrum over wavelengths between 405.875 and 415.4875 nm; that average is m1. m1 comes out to 13.2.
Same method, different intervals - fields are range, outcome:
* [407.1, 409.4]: 13.9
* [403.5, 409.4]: 13.7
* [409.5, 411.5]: 12.3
